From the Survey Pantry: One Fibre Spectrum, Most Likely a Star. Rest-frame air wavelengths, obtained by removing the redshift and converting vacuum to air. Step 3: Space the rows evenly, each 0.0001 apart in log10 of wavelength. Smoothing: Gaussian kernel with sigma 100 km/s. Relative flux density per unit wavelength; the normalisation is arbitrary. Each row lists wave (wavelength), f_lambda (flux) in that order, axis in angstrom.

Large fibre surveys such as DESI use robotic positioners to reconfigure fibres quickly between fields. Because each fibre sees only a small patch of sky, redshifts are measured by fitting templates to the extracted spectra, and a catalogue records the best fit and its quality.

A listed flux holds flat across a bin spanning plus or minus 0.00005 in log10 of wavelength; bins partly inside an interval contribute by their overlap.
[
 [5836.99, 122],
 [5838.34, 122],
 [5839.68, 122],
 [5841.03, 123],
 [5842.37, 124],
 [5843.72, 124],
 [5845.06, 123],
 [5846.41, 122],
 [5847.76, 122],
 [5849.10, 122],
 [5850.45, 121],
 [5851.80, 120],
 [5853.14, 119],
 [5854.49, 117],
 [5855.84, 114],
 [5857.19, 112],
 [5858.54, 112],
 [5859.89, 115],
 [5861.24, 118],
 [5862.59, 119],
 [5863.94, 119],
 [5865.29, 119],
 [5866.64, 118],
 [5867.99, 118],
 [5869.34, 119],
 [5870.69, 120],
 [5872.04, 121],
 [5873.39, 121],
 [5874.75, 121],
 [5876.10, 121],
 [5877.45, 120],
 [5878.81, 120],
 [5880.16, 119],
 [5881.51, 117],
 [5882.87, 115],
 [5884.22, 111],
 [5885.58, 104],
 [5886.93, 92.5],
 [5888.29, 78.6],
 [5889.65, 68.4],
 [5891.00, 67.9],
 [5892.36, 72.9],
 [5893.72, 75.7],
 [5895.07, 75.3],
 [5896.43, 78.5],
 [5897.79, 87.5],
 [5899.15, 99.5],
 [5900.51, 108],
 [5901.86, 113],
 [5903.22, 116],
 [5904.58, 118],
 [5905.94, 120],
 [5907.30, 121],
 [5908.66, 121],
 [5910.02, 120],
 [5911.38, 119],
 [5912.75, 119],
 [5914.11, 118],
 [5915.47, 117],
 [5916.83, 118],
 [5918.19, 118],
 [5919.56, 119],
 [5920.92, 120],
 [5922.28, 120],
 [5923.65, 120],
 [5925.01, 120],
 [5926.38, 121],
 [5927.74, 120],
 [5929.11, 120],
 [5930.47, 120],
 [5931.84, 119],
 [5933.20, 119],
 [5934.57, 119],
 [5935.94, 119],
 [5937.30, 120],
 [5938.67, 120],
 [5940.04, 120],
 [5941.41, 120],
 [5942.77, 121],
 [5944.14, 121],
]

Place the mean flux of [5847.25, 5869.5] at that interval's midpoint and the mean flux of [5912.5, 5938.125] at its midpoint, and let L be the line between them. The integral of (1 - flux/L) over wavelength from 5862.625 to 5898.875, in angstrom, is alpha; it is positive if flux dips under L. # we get 4.4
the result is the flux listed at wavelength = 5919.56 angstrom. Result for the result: 119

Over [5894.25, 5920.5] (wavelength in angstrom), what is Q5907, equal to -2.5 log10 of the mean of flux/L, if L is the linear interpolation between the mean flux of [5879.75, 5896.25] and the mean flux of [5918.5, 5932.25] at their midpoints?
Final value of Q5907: -0.05 mag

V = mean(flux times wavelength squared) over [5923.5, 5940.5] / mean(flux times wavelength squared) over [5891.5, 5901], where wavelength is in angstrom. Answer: 1.4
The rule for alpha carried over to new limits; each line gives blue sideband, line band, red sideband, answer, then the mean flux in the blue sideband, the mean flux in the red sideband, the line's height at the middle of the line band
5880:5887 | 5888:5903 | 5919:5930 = 3.7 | 111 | 120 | 113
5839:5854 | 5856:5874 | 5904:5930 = 0.5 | 122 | 119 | 121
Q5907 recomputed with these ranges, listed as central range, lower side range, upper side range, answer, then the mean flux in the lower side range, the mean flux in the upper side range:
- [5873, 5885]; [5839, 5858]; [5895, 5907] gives -0.070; 120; 104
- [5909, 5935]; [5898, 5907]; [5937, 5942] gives -0.031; 112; 120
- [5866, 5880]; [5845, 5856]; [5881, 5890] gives -0.131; 120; 98.7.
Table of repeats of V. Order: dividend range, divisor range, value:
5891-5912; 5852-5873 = 0.88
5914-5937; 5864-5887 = 1.04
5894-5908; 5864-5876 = 0.87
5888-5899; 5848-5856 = 0.65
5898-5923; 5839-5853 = 0.97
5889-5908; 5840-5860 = 0.80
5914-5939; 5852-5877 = 1.03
